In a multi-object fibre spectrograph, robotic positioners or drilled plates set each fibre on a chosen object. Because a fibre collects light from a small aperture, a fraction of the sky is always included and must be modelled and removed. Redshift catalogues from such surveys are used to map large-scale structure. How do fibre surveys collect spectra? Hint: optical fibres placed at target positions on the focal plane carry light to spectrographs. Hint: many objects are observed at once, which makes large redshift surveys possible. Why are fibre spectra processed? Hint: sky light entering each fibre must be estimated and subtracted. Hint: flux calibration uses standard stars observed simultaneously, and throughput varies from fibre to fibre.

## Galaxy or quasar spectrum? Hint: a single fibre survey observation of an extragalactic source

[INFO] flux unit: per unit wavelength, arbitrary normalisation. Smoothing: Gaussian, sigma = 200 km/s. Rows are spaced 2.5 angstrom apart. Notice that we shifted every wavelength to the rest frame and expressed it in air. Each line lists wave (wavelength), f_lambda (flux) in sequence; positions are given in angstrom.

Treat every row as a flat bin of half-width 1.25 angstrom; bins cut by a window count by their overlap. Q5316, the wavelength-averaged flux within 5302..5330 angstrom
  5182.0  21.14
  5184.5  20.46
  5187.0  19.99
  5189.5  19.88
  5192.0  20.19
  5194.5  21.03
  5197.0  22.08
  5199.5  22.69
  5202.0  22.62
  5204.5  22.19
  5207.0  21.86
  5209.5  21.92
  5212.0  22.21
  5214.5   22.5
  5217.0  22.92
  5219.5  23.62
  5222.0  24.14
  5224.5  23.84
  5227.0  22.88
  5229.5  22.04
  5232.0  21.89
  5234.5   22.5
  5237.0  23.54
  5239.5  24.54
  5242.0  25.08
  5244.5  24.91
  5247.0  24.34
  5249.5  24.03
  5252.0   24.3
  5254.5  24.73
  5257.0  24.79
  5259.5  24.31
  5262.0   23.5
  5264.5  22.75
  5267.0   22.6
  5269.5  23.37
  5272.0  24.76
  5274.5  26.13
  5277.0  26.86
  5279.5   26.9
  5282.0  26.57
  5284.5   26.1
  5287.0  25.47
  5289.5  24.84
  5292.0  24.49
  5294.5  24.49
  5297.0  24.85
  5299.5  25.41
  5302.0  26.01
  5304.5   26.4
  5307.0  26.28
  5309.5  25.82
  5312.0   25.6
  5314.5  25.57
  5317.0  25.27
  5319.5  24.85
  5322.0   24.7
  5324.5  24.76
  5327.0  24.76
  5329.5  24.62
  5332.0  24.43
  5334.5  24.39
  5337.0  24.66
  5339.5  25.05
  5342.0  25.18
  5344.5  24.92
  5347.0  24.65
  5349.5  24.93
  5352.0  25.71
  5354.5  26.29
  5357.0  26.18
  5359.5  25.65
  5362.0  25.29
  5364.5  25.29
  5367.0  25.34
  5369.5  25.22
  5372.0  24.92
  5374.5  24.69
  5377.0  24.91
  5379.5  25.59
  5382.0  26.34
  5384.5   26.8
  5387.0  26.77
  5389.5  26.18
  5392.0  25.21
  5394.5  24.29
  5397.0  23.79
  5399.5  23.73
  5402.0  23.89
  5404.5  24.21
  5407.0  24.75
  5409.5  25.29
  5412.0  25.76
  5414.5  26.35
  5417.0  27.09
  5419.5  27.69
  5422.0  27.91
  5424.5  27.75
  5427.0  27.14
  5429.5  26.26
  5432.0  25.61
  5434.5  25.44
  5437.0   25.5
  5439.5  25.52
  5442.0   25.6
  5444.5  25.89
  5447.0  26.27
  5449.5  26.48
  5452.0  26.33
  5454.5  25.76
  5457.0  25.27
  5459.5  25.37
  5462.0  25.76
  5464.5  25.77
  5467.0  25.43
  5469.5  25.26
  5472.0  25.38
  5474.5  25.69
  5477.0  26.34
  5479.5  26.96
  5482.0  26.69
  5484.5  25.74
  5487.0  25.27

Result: 25.4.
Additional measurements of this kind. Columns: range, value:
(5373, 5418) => 25.3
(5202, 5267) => 23.4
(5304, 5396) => 25.3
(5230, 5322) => 24.8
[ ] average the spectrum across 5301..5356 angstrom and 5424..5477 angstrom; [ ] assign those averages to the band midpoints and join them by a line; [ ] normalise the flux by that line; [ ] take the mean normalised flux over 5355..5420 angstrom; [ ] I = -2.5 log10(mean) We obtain 0.00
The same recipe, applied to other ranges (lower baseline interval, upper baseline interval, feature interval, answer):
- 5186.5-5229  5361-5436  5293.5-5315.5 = -0.073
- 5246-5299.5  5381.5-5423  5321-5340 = 0.022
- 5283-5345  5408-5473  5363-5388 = 0.001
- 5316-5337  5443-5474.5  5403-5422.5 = -0.027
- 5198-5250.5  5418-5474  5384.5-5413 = 0.020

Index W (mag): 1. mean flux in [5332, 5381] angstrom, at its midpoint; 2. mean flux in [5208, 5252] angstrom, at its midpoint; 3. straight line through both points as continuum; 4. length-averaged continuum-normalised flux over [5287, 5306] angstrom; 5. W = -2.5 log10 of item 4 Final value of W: -0.04 mag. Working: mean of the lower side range 23.4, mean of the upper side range 25.2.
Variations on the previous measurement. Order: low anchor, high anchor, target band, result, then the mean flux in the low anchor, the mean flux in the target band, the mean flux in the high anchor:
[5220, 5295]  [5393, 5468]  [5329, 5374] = 0.00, 24.3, 25.2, 25.7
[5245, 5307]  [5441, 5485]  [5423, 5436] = -0.03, 24.9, 26.5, 25.9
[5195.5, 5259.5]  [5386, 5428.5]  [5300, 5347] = -0.02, 23.3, 25.2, 25.7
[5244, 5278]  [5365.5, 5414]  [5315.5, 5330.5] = 0.00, 24.4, 24.8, 25.2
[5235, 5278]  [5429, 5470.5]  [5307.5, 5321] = -0.03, 24.3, 25.5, 25.7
